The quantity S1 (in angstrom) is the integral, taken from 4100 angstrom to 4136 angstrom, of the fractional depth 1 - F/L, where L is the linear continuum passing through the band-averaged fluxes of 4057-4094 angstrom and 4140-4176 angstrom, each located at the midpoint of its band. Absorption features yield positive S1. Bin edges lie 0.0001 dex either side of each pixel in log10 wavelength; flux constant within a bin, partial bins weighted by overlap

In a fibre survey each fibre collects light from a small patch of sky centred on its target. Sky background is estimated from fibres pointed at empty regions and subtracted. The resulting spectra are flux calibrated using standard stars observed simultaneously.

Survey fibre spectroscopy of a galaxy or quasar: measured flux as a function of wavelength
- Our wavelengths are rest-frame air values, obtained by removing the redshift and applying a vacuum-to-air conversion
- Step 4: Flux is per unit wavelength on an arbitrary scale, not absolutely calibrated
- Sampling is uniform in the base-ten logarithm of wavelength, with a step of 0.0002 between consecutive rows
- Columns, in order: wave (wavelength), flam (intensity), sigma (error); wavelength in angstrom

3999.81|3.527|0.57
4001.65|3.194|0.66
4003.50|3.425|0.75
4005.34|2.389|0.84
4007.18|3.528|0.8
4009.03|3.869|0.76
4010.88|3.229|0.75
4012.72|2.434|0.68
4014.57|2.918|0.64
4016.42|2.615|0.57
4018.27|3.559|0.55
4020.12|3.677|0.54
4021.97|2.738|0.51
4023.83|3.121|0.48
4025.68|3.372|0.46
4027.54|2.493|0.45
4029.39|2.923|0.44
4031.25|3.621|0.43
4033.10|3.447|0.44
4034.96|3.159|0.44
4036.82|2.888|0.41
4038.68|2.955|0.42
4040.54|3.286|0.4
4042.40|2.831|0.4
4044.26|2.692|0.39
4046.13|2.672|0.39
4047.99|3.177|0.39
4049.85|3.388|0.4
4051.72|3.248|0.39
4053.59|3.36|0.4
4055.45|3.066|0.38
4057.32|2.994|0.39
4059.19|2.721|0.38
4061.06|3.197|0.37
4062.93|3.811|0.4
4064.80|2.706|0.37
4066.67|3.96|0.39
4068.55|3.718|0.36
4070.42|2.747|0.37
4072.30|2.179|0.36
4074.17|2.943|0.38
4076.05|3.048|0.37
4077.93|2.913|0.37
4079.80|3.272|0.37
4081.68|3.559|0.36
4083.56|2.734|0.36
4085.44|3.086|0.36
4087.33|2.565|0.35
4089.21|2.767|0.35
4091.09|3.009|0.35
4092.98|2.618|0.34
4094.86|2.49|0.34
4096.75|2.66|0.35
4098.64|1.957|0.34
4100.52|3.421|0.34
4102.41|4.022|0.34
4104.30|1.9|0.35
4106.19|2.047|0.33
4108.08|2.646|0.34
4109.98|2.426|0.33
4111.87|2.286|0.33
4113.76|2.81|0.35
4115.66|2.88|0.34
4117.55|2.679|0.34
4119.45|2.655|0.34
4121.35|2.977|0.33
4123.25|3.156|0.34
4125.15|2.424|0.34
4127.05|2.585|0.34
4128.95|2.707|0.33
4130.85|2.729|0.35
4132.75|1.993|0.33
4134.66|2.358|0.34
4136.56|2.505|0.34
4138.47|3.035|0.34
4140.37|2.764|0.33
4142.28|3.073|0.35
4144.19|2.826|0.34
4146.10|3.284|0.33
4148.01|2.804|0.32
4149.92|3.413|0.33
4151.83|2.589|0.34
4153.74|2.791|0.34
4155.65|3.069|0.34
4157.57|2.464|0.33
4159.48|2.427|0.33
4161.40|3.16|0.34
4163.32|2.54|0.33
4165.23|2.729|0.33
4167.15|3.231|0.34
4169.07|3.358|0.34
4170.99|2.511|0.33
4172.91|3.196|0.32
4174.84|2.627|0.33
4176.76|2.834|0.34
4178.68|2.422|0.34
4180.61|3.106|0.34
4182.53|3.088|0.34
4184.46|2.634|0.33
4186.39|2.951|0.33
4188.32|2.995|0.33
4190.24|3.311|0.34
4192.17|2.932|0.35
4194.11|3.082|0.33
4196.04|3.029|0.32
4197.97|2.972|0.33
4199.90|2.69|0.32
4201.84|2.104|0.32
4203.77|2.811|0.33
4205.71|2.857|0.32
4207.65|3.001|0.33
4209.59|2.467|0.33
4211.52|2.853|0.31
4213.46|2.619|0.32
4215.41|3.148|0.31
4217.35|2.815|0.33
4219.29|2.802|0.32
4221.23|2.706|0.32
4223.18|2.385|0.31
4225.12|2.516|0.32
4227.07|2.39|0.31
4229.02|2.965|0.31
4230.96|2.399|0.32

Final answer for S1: 3.6 angstrom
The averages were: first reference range 3.03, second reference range 2.89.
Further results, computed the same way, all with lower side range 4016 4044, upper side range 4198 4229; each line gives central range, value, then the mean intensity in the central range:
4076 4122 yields 2.9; 2.77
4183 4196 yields -1.1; 2.99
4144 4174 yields -0.9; 2.9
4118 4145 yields 1.7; 2.7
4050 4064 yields -0.7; 3.2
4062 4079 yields -0.5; 3.12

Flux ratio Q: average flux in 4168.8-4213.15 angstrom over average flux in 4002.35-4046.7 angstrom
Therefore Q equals 0.93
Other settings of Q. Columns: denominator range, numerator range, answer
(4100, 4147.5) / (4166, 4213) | 1.06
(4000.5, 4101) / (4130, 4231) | 0.92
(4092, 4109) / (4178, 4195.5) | 1.12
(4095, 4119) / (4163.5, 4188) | 1.09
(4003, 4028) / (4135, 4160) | 0.92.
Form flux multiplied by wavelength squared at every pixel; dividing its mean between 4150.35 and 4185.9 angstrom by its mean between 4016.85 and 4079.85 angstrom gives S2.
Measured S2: 0.97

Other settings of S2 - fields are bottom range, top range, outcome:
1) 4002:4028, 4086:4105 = 0.92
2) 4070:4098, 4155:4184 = 1.05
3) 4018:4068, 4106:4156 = 0.91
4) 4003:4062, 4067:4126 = 0.94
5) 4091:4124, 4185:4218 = 1.11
